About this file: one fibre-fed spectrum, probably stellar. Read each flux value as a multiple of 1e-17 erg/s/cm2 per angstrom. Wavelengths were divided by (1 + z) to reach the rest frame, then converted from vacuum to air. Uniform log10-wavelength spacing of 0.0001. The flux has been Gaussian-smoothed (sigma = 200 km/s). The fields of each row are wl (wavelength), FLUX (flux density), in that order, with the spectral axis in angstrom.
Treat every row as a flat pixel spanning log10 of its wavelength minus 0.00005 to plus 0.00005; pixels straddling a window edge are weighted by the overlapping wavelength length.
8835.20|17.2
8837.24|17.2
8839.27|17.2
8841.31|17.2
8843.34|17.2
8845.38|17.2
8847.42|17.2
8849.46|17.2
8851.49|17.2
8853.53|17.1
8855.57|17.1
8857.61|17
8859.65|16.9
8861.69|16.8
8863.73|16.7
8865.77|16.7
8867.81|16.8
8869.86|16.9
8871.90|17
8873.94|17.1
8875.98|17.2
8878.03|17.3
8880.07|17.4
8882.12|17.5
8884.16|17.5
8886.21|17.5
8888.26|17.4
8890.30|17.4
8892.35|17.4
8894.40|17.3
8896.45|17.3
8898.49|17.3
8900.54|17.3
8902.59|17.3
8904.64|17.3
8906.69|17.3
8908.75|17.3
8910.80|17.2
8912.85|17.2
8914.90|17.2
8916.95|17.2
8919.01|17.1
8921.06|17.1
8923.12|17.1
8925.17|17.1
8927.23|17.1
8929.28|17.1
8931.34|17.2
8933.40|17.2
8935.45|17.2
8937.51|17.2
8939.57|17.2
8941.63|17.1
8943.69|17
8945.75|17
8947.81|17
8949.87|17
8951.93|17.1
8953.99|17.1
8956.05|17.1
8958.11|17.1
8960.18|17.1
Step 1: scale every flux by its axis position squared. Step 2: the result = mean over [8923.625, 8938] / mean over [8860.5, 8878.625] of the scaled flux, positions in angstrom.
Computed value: 1.03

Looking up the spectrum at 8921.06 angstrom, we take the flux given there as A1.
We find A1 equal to 17.1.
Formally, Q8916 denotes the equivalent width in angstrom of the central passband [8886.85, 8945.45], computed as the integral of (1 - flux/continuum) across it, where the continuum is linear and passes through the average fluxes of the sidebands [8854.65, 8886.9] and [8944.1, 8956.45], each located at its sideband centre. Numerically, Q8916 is -0.5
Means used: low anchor 17.1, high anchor 17.1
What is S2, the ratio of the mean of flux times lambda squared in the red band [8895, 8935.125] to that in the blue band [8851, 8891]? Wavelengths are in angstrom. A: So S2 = 1.02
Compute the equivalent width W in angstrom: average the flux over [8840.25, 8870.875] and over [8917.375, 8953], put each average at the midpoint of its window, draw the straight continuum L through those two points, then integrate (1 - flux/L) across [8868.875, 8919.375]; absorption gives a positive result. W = -0.7 angstrom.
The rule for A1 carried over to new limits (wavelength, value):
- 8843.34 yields 17.2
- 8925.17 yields 17.1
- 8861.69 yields 16.8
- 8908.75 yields 17.3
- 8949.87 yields 17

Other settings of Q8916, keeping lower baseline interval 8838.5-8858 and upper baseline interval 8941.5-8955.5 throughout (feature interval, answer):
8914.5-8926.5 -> 0.0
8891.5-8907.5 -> -0.2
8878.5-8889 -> -0.2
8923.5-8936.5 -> -0.1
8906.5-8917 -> -0.1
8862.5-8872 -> 0.2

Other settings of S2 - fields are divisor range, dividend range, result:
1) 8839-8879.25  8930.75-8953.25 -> 1.02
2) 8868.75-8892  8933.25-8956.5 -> 1.00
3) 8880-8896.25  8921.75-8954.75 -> 0.99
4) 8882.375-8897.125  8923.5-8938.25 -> 0.99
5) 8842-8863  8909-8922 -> 1.02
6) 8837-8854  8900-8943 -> 1.02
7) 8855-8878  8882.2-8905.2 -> 1.03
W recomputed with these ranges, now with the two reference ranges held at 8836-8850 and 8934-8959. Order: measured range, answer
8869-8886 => -0.1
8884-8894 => -0.2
